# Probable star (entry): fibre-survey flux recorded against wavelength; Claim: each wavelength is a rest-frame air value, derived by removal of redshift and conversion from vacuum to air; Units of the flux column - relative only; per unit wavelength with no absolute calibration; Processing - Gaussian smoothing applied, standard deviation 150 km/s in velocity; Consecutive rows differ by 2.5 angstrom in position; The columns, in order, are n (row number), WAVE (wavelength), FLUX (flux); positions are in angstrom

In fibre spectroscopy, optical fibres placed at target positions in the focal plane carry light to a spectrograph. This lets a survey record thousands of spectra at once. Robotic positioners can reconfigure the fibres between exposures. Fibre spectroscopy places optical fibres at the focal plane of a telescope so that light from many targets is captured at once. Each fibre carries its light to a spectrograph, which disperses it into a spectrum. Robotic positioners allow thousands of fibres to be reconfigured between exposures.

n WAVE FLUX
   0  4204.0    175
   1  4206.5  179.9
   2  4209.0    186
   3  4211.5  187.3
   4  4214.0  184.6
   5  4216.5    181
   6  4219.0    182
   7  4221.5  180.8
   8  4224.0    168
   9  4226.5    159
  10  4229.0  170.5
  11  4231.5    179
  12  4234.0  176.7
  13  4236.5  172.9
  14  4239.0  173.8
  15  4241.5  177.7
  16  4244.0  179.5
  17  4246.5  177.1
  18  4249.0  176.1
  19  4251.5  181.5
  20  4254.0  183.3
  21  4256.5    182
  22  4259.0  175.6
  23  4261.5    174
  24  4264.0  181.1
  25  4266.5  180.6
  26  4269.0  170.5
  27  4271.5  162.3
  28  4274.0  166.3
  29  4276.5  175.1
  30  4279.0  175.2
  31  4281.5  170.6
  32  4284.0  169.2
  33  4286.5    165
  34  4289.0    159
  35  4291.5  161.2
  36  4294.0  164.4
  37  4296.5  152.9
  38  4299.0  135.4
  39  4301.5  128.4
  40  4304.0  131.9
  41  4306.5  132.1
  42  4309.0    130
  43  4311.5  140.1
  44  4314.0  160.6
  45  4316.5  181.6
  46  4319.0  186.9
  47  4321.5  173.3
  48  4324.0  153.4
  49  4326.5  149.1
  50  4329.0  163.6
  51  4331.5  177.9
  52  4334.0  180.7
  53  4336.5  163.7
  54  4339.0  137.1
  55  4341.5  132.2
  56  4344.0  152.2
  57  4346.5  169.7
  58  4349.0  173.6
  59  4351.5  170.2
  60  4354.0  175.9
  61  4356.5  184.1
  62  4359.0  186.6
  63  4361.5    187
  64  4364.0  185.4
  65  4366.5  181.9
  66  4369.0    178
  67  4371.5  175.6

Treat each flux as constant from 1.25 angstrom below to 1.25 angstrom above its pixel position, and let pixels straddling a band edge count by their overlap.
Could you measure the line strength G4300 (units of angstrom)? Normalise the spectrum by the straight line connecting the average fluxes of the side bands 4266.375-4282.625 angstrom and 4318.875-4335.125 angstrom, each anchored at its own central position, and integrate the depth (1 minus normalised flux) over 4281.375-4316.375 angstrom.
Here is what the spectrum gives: 3.95 angstrom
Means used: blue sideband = 171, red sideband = 168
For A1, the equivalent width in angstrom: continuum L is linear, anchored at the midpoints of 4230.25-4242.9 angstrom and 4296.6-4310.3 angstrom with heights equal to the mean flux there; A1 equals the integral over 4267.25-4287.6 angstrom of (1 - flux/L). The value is -2.7 angstrom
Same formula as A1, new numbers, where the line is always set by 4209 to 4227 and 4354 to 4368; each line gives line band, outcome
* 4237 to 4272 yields 0.6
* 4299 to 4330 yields 5.2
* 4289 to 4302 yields 2.2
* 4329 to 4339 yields 0.8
